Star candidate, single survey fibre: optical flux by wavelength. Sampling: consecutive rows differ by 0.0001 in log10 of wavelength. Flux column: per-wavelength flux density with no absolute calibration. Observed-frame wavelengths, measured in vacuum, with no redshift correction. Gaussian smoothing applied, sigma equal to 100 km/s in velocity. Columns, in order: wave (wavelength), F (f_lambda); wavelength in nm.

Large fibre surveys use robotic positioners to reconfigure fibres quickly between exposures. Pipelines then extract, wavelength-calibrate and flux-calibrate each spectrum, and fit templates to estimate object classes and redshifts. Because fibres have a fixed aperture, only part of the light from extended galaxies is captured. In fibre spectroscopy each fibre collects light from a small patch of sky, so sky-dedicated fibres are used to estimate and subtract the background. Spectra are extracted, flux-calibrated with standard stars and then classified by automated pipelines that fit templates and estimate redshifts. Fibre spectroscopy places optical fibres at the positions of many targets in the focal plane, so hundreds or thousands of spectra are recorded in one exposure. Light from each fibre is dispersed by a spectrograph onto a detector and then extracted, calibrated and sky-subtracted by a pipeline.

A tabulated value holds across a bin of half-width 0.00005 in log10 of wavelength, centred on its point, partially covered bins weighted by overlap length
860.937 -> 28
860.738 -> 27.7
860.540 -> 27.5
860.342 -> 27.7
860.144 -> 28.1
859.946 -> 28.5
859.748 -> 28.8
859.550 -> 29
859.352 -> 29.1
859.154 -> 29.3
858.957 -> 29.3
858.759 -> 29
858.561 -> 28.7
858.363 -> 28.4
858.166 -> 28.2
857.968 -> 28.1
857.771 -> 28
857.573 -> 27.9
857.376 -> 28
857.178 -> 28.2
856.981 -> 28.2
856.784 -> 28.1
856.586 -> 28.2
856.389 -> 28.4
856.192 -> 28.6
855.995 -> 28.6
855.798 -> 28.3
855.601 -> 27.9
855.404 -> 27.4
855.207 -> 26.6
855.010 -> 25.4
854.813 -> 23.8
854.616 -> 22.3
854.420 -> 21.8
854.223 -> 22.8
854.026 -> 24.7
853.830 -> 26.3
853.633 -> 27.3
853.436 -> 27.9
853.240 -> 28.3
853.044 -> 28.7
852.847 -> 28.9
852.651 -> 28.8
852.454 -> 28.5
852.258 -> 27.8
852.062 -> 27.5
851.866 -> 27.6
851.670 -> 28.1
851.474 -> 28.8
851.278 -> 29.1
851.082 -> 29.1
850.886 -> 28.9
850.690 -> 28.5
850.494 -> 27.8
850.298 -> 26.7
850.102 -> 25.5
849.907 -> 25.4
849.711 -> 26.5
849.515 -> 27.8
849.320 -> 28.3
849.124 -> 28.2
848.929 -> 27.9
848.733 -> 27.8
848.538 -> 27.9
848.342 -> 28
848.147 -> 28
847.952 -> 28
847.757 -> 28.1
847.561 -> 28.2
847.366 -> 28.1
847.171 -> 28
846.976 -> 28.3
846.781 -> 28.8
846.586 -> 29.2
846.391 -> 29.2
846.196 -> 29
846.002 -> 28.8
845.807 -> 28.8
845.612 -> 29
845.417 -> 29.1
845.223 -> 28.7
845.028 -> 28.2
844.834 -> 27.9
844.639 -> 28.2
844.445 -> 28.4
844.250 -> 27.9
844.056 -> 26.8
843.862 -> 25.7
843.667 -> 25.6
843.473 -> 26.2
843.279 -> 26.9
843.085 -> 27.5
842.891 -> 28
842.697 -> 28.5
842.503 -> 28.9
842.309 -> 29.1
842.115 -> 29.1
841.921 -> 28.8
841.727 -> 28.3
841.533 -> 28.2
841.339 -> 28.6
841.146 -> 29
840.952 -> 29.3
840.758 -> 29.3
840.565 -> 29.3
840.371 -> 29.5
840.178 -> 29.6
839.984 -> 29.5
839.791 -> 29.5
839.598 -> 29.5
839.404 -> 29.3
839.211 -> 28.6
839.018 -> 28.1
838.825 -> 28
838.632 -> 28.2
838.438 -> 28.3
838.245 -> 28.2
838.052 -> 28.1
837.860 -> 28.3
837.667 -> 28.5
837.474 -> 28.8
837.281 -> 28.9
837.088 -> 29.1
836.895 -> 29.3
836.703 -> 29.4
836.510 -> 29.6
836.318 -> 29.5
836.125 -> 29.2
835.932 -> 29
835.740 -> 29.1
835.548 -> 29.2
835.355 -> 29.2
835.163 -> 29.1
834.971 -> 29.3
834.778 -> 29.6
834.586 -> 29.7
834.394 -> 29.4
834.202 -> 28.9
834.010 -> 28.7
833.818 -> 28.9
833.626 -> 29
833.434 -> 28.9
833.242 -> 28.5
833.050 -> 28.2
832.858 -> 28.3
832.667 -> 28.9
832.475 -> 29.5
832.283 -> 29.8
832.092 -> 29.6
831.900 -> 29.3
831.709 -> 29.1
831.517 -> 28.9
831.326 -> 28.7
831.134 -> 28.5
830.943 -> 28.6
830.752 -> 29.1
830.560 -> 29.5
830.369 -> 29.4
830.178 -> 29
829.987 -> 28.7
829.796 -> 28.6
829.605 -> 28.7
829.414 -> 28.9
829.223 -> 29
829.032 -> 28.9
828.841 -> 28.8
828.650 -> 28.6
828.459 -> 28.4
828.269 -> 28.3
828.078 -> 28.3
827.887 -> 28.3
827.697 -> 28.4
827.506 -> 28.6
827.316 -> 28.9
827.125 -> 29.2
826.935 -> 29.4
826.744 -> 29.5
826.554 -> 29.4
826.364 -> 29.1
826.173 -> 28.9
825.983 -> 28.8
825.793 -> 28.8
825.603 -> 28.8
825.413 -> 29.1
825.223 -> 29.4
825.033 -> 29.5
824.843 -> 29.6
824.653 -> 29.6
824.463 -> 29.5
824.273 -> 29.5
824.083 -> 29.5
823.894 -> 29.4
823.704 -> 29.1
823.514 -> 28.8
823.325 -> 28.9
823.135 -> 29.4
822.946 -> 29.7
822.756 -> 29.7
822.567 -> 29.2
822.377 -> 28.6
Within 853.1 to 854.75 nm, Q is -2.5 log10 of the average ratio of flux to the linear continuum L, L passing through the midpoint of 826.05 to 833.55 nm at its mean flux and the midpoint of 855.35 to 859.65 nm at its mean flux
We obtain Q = 0.13 mag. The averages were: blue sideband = 28.9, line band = 25.2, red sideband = 28.4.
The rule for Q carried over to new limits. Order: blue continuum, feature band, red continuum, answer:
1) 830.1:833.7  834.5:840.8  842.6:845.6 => -0.03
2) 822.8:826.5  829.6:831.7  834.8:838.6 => 0.01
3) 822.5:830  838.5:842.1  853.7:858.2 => -0.04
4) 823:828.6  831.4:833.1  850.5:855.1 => -0.02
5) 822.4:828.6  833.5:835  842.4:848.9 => -0.02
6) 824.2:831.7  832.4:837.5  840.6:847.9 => -0.02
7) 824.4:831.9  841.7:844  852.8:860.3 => 0.02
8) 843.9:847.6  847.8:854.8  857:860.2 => 0.05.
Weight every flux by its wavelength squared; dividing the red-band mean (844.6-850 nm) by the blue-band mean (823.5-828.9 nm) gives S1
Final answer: 1.02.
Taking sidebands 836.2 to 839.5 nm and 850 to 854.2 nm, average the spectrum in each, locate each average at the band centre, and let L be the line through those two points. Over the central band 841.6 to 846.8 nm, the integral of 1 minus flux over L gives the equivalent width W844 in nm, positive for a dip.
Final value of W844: 0.02 nm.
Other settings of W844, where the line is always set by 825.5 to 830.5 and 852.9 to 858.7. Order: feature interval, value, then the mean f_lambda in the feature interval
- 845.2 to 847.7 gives -0.09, 28.7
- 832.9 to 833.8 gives 0.00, 28.6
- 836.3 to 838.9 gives -0.04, 28.7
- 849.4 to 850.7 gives 0.03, 26.8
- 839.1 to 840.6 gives -0.07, 29.3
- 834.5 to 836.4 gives -0.06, 29.3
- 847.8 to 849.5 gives -0.03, 28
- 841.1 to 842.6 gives -0.04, 28.7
